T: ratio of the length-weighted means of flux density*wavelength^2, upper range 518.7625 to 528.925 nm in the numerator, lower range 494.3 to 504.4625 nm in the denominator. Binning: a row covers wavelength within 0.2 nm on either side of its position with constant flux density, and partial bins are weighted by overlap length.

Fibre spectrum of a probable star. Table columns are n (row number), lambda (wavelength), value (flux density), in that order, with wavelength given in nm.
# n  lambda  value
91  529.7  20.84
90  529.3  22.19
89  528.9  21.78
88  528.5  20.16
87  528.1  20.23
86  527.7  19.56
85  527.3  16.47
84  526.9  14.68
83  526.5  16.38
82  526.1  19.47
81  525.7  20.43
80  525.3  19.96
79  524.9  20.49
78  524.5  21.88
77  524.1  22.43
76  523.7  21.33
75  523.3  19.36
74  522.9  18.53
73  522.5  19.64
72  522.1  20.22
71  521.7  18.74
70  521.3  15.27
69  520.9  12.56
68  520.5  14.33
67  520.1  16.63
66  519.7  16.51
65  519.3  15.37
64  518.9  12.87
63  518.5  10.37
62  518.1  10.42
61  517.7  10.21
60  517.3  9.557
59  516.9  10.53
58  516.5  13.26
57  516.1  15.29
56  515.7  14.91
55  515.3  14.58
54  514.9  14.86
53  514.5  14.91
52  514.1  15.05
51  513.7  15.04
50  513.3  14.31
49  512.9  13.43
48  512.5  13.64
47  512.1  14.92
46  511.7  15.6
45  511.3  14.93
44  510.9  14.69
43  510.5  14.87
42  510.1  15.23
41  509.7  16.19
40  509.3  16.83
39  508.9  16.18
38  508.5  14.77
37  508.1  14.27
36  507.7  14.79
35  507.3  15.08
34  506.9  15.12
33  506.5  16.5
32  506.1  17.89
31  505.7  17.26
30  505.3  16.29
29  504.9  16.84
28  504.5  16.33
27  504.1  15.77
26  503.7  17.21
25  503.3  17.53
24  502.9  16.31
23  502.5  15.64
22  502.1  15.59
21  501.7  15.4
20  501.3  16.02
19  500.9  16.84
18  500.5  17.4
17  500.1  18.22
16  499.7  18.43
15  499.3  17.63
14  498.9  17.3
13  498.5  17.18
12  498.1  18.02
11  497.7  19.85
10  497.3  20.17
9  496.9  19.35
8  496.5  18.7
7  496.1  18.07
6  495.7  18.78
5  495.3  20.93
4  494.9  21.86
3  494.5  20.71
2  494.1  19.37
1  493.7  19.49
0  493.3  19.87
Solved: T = 1.12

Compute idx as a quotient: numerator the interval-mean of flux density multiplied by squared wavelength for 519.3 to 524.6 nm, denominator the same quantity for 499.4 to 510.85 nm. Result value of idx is 1.19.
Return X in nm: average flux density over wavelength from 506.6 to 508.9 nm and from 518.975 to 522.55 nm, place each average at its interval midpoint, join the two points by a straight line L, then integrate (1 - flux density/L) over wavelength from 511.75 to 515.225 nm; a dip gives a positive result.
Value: 0.227 nm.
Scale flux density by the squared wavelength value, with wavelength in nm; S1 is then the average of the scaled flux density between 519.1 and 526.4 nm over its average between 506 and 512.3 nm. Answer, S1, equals 1.3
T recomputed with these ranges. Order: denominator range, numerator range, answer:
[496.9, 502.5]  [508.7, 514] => 0.90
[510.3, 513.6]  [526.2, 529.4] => 1.38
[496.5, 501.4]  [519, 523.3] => 1.01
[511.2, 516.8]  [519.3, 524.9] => 1.30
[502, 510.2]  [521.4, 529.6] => 1.32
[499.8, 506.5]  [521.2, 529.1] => 1.27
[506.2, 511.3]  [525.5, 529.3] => 1.32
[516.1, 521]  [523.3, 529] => 1.57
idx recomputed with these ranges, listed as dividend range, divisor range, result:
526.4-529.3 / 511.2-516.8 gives 1.36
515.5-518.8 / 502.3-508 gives 0.76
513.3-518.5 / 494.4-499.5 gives 0.74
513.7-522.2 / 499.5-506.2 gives 0.89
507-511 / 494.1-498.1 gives 0.82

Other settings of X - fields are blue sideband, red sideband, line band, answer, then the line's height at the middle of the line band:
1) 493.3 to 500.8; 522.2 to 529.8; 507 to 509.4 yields 0.50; 19.3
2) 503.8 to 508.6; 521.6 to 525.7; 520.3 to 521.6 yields 0.35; 19.6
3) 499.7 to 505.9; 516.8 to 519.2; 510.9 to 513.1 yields -0.23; 13.1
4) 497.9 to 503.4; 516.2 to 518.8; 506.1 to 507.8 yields -0.11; 14.7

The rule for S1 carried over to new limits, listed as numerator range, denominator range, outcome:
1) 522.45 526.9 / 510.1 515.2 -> 1.41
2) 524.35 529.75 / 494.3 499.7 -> 1.15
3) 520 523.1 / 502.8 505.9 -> 1.09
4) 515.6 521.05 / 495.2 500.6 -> 0.76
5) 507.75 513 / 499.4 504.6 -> 0.93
